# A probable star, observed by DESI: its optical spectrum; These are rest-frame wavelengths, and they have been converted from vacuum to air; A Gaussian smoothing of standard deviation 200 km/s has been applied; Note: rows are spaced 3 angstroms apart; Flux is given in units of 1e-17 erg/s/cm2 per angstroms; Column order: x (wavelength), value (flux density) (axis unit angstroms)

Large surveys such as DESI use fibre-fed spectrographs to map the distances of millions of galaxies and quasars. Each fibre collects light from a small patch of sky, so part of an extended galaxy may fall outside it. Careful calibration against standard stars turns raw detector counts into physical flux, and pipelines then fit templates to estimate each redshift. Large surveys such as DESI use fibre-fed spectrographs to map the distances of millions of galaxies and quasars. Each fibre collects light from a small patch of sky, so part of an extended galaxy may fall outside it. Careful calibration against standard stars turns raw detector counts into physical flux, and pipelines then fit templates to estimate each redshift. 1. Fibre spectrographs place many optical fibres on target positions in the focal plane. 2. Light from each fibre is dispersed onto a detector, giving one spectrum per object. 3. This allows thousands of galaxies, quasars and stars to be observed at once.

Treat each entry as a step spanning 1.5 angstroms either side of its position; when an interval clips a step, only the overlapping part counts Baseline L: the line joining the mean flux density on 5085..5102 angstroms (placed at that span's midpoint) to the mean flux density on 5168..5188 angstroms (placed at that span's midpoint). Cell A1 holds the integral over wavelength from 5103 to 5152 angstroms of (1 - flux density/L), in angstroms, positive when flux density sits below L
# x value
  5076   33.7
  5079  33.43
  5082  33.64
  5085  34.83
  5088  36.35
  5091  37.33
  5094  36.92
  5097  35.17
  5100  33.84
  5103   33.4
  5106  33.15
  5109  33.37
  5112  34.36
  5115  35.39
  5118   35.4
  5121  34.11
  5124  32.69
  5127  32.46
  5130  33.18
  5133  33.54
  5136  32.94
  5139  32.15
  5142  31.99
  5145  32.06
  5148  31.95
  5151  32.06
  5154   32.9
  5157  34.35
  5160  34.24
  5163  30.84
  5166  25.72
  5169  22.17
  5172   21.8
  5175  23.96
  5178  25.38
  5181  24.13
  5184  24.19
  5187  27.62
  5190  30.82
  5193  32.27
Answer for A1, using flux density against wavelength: -3.5 angstroms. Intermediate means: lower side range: 35.8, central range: 33.2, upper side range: 24.1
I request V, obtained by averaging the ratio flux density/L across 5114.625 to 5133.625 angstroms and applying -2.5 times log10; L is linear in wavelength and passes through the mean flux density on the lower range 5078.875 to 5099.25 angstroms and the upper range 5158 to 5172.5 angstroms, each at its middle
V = -0.06 mag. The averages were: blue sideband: 35.5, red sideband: 27.6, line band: 33.7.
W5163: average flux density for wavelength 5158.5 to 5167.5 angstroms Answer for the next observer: 30.3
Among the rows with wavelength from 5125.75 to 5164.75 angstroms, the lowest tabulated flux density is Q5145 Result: 30.84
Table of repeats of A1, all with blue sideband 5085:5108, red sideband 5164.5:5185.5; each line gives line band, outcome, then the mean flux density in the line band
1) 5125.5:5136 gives -1.0 angstroms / 33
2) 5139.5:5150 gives -1.4 angstroms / 32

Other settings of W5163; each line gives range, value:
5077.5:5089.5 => 34.6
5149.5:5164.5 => 32.9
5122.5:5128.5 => 32.6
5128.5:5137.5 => 33.2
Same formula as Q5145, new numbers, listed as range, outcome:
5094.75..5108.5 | 33.15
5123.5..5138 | 32.46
